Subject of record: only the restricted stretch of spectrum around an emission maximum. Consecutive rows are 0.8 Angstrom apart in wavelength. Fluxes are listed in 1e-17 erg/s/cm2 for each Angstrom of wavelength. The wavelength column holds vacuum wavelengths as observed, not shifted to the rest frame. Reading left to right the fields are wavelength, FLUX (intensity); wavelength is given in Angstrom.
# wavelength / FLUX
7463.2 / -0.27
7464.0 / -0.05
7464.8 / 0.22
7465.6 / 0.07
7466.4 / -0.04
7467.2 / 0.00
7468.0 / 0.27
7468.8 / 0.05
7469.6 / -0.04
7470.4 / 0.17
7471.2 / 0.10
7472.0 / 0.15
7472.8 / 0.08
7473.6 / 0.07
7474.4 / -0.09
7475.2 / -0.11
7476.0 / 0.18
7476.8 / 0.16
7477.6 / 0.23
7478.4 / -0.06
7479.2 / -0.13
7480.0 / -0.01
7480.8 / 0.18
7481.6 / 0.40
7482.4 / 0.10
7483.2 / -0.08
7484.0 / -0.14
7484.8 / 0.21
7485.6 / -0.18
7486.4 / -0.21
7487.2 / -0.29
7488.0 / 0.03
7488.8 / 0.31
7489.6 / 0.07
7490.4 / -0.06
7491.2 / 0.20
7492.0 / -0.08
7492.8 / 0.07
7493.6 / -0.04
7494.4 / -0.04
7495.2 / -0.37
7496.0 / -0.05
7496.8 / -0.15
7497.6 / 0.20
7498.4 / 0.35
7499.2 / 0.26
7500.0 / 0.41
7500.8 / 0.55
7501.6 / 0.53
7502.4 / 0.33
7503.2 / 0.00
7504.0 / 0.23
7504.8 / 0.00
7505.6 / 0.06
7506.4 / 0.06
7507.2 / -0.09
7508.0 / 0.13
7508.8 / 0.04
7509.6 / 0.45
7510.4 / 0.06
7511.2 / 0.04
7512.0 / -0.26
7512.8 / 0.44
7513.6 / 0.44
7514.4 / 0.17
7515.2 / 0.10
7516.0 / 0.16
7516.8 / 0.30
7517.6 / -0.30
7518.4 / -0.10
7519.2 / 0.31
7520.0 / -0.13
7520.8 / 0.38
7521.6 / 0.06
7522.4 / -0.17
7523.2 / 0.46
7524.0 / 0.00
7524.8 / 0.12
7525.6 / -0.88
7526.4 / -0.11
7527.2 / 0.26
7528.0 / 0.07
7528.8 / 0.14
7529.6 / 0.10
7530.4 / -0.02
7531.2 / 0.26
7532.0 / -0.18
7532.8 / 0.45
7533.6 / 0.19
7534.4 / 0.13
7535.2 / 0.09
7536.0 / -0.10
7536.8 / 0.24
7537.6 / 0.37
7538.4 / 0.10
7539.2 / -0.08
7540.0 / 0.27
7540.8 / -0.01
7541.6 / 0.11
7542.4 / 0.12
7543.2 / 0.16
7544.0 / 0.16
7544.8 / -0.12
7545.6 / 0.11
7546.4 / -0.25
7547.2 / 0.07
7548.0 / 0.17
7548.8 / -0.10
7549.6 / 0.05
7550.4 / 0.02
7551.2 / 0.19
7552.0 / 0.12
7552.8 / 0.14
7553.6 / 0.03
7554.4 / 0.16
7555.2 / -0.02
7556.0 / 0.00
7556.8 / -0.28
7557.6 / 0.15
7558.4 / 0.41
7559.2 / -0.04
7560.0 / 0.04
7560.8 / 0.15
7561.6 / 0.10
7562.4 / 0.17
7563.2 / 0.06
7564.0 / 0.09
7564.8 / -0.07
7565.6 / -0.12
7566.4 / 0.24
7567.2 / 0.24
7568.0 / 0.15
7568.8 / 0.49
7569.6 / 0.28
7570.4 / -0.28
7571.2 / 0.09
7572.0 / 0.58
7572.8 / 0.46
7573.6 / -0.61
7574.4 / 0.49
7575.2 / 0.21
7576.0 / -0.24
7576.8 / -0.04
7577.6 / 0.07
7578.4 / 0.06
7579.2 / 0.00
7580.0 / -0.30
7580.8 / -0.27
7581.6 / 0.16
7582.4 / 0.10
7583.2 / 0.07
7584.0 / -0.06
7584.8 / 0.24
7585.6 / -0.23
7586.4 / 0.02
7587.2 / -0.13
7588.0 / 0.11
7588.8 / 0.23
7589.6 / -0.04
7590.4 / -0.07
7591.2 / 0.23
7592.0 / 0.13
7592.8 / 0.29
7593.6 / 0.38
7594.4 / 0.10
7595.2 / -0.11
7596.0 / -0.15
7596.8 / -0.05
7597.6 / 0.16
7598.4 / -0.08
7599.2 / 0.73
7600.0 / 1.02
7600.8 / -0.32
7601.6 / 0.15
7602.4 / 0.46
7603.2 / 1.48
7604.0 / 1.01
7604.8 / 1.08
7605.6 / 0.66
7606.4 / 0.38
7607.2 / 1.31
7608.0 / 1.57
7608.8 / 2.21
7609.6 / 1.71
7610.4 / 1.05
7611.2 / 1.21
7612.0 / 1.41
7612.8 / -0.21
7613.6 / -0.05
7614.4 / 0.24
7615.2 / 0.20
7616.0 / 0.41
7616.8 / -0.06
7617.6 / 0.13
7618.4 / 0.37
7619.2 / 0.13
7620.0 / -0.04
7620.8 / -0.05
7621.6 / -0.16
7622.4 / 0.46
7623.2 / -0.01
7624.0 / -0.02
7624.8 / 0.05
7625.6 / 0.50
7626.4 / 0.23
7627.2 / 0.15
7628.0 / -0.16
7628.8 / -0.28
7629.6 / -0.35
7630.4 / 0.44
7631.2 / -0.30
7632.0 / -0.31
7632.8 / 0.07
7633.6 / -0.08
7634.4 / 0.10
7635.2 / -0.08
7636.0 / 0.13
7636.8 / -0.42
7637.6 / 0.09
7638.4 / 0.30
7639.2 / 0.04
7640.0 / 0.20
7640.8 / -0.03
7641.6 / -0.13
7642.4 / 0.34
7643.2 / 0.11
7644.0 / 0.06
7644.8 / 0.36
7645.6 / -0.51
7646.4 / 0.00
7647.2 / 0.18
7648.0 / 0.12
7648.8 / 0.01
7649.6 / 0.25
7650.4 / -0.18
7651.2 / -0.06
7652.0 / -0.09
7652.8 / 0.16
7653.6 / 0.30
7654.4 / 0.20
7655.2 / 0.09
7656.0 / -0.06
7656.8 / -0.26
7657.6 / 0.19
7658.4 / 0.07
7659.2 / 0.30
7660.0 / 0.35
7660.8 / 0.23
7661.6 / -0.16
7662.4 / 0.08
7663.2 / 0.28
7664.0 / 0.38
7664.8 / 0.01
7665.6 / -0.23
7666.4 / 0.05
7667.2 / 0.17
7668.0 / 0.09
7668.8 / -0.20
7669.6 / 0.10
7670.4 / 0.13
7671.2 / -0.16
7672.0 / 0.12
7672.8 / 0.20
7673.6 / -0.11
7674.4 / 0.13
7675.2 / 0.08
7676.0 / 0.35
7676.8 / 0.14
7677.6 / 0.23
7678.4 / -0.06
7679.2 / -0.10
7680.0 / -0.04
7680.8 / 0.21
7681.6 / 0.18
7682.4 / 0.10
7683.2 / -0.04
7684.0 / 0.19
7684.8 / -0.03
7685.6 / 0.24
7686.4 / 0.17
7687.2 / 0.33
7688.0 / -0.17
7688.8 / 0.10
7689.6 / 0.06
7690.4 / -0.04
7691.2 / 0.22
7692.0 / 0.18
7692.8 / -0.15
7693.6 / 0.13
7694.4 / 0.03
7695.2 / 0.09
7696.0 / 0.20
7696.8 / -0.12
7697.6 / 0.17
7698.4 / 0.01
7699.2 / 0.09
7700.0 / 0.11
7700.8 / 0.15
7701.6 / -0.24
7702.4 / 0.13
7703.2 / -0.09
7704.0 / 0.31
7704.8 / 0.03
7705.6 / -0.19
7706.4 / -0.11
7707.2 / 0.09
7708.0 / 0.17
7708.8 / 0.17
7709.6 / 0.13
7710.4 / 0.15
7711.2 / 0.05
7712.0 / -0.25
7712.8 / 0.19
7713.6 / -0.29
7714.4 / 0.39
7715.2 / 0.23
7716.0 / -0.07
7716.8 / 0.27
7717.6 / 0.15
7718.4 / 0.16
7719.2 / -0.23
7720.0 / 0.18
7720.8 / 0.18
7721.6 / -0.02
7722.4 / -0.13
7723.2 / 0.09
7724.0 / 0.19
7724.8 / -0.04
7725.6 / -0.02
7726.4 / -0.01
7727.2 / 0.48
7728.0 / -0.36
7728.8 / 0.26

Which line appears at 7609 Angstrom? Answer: [O II] 3727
